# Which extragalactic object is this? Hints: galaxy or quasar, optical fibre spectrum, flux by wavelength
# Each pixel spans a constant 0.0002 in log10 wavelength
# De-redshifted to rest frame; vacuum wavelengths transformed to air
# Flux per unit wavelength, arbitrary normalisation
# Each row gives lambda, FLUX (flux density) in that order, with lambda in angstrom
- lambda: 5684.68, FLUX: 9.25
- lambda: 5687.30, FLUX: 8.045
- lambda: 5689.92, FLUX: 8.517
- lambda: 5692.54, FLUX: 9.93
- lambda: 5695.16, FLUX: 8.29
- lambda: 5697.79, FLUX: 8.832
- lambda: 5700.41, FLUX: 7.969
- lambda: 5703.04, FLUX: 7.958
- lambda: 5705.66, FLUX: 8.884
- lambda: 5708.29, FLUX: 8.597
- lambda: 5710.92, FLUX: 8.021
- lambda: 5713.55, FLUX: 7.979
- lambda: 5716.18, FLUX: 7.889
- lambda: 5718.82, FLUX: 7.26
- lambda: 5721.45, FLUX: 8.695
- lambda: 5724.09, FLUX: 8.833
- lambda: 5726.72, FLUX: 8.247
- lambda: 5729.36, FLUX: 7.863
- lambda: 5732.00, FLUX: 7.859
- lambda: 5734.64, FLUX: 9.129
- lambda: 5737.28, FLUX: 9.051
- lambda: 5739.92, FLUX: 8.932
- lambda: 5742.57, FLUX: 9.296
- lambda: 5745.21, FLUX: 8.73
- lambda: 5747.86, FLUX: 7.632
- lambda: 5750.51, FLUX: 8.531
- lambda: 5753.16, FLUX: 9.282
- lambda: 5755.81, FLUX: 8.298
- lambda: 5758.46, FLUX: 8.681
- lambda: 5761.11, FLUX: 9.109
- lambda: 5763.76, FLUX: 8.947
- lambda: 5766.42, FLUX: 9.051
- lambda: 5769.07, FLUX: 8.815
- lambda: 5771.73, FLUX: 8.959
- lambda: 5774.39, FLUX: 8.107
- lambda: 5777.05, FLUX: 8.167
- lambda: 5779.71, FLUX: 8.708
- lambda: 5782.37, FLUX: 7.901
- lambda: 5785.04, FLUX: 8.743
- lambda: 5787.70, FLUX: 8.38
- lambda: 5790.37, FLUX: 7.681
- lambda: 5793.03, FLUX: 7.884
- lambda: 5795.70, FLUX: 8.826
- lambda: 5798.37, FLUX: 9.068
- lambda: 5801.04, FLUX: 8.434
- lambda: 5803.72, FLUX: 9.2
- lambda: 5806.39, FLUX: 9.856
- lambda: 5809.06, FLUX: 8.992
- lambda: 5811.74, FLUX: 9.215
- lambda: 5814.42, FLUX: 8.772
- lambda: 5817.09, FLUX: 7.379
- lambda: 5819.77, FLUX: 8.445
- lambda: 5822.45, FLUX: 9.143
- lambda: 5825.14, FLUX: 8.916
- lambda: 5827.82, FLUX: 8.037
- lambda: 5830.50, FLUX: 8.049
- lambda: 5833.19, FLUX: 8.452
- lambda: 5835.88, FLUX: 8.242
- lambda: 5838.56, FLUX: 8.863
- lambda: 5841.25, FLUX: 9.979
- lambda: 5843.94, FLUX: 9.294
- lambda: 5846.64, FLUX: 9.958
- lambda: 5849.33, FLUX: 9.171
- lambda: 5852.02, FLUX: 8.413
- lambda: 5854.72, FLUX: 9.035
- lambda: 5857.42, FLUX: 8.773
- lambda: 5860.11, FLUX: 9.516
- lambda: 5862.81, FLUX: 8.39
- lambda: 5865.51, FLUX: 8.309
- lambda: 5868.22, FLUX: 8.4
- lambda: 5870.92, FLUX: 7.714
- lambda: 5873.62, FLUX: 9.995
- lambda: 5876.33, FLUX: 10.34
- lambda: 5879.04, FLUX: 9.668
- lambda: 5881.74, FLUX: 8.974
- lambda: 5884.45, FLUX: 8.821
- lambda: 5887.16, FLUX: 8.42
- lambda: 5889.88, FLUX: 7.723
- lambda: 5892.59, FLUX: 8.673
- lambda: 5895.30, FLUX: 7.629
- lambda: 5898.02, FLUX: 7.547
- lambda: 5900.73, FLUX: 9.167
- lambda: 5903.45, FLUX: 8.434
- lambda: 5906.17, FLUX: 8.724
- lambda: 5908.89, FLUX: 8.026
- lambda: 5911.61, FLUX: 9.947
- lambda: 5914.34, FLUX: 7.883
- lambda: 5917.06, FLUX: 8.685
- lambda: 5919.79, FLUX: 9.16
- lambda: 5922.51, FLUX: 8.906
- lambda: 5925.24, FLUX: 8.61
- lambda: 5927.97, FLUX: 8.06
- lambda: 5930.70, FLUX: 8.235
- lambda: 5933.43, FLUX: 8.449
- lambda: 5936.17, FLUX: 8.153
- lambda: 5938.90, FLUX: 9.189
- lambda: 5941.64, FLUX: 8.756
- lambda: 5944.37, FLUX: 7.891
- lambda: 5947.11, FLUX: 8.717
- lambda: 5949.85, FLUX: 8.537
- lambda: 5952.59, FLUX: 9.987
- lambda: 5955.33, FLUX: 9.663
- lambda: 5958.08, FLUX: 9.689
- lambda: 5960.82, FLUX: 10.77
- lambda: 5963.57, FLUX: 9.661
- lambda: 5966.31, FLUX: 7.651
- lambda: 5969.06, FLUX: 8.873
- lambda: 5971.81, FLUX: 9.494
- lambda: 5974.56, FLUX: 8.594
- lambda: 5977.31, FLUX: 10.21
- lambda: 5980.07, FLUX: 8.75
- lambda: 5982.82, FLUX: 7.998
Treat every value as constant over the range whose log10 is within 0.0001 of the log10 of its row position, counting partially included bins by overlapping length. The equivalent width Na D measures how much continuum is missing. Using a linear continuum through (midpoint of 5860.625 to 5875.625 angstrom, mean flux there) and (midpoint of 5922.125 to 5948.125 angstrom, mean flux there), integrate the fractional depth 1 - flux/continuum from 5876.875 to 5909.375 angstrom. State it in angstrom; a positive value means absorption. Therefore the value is 0.3 angstrom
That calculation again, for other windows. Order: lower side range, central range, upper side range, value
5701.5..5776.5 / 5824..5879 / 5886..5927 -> -2.6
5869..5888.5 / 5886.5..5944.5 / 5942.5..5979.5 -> 4.3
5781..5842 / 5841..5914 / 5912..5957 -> -1.3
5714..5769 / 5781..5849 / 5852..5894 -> 0.0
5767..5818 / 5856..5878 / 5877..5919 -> -0.9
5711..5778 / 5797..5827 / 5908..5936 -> -1.0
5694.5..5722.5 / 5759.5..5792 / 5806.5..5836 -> -0.4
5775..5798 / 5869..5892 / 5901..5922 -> -0.8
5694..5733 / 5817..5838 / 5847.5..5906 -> 0.4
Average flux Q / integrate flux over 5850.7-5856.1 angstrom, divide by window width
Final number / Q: 8.71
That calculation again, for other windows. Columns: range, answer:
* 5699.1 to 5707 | 8.27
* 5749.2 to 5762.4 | 8.78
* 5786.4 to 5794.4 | 7.99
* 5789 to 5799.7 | 8.37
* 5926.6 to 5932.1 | 8.15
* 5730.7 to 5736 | 8.5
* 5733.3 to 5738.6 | 9.09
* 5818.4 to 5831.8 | 8.52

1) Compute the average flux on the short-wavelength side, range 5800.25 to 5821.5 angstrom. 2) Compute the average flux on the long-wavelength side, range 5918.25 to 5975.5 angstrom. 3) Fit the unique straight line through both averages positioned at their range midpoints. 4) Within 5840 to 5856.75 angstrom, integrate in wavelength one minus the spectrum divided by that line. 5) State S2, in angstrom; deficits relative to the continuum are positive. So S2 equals -0.85 angstrom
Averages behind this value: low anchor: 8.8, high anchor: 8.91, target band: 9.28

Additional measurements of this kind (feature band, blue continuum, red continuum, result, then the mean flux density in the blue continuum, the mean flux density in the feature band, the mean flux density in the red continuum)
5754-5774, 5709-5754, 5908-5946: -0.9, 8.42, 8.82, 8.58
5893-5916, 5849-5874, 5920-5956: 0.7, 8.71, 8.44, 8.7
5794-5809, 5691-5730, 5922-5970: -0.8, 8.36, 9.04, 8.88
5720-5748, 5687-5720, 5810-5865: -0.5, 8.33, 8.6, 8.8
